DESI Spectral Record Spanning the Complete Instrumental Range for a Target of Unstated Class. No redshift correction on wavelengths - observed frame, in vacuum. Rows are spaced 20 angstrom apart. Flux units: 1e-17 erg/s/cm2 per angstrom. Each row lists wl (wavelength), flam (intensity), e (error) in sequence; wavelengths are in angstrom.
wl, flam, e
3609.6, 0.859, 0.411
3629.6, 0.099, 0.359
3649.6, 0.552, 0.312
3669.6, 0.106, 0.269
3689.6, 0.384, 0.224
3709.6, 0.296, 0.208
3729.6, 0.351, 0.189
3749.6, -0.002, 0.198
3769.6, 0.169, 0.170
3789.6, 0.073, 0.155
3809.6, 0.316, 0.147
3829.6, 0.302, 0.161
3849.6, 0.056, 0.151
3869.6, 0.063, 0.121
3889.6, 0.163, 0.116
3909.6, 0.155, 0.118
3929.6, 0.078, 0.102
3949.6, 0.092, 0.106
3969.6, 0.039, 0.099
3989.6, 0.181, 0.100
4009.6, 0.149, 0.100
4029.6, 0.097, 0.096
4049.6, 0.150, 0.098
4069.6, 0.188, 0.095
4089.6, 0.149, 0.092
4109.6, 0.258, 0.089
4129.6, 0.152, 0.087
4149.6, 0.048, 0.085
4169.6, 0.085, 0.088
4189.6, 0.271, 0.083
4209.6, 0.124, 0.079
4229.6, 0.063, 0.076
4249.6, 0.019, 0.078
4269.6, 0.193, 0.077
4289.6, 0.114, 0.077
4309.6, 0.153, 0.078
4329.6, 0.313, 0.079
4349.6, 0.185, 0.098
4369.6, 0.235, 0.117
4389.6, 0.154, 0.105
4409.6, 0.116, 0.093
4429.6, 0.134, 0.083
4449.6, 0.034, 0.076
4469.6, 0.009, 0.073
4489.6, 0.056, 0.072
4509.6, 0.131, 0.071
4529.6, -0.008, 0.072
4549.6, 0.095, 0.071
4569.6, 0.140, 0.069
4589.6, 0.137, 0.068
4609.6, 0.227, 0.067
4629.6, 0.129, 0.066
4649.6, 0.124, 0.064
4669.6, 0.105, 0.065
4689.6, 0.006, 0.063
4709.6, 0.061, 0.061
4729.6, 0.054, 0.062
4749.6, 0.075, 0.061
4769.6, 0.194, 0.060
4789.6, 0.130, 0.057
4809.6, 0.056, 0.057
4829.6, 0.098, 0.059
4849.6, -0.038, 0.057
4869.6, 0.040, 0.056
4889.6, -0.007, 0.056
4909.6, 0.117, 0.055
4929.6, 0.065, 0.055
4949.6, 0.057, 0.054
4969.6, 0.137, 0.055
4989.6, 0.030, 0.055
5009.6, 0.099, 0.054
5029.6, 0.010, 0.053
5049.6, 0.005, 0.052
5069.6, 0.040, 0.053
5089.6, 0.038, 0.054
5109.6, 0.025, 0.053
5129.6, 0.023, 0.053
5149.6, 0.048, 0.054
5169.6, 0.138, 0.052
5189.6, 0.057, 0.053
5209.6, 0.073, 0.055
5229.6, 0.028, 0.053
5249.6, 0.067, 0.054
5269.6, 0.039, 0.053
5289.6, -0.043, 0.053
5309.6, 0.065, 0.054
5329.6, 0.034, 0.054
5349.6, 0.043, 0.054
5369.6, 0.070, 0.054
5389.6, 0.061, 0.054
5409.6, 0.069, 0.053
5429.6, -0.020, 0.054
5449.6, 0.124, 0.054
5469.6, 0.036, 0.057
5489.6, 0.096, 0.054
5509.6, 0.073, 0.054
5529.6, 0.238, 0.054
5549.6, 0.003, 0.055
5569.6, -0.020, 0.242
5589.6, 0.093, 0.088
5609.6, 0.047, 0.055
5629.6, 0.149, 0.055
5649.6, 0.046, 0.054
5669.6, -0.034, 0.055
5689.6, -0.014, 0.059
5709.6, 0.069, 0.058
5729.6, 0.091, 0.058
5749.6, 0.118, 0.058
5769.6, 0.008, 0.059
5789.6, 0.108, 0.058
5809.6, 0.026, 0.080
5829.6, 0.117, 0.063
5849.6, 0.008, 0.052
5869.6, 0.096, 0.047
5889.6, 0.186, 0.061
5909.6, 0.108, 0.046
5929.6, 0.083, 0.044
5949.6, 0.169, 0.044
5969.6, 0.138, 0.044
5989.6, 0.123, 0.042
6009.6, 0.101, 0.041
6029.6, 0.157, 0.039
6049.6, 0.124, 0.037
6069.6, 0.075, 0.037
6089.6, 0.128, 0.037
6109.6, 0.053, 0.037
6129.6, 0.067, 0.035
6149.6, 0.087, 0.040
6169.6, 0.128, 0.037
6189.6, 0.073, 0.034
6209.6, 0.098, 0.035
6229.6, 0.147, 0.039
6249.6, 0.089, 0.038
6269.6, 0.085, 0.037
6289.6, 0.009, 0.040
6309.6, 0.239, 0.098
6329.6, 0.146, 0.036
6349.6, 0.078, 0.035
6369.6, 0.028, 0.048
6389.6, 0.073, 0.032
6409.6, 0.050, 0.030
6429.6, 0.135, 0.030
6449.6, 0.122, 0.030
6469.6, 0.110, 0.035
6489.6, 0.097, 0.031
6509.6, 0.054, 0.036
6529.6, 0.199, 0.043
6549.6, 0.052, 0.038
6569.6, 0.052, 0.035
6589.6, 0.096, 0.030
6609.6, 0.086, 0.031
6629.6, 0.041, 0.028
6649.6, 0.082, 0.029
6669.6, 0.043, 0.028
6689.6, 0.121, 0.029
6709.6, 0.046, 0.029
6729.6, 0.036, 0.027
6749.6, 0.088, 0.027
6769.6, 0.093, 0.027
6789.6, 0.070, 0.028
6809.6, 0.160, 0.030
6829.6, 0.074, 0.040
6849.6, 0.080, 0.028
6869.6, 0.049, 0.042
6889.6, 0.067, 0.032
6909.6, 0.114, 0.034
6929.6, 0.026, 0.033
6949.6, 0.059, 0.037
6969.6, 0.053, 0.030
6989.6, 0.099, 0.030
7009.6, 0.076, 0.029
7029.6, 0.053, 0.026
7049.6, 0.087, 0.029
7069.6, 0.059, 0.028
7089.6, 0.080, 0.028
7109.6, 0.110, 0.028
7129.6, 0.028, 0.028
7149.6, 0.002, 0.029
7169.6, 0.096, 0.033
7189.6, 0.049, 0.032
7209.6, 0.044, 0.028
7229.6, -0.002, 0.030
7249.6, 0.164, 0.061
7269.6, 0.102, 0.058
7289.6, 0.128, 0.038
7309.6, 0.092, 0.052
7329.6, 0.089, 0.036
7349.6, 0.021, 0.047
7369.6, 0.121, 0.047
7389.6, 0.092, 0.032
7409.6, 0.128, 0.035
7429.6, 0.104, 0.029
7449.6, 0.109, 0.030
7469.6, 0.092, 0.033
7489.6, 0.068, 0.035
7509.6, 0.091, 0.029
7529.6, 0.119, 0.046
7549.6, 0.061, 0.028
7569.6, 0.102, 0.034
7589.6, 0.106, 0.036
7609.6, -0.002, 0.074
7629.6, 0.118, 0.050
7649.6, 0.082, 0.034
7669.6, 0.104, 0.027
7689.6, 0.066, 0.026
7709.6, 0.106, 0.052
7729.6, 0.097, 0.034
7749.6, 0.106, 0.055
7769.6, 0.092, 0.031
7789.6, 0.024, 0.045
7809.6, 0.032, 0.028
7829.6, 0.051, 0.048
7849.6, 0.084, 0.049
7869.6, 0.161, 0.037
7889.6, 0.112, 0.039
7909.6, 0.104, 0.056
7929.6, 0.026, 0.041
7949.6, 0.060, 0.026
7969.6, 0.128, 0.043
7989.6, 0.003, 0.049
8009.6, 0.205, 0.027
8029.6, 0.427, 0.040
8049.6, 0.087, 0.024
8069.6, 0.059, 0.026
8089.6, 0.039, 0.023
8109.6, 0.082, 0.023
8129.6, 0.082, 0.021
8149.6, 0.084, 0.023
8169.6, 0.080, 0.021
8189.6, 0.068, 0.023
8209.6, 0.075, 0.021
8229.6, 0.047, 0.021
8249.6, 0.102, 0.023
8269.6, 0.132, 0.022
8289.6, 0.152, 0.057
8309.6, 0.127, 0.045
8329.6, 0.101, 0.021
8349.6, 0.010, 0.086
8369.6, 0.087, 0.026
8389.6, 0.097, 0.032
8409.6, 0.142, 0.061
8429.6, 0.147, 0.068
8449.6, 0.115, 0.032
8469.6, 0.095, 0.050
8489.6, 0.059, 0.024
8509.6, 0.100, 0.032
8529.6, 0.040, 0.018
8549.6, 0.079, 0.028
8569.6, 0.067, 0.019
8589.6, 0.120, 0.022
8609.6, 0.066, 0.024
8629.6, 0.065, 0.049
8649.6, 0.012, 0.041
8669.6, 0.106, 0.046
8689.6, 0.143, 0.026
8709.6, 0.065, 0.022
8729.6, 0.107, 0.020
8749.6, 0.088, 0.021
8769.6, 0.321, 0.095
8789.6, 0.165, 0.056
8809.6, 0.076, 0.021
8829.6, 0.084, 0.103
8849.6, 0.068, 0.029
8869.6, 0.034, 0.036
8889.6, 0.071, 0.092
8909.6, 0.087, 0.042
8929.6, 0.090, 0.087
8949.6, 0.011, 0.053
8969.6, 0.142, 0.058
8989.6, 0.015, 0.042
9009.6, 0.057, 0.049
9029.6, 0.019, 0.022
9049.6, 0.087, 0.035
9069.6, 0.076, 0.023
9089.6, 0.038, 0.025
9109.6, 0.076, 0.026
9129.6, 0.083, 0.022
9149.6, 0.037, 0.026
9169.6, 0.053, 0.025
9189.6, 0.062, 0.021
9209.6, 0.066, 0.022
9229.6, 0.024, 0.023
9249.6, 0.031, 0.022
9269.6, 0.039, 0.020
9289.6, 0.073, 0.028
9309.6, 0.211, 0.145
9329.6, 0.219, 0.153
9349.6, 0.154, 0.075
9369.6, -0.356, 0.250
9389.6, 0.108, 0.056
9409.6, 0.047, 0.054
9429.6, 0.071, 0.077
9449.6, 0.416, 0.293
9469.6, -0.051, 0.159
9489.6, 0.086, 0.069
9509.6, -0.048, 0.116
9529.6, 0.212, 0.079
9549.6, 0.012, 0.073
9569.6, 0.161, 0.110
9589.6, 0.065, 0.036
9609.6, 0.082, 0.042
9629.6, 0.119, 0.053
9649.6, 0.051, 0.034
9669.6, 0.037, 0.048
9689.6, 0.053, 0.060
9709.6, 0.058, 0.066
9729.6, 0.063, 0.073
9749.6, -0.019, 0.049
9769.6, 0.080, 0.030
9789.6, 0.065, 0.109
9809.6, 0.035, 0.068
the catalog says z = 1.152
